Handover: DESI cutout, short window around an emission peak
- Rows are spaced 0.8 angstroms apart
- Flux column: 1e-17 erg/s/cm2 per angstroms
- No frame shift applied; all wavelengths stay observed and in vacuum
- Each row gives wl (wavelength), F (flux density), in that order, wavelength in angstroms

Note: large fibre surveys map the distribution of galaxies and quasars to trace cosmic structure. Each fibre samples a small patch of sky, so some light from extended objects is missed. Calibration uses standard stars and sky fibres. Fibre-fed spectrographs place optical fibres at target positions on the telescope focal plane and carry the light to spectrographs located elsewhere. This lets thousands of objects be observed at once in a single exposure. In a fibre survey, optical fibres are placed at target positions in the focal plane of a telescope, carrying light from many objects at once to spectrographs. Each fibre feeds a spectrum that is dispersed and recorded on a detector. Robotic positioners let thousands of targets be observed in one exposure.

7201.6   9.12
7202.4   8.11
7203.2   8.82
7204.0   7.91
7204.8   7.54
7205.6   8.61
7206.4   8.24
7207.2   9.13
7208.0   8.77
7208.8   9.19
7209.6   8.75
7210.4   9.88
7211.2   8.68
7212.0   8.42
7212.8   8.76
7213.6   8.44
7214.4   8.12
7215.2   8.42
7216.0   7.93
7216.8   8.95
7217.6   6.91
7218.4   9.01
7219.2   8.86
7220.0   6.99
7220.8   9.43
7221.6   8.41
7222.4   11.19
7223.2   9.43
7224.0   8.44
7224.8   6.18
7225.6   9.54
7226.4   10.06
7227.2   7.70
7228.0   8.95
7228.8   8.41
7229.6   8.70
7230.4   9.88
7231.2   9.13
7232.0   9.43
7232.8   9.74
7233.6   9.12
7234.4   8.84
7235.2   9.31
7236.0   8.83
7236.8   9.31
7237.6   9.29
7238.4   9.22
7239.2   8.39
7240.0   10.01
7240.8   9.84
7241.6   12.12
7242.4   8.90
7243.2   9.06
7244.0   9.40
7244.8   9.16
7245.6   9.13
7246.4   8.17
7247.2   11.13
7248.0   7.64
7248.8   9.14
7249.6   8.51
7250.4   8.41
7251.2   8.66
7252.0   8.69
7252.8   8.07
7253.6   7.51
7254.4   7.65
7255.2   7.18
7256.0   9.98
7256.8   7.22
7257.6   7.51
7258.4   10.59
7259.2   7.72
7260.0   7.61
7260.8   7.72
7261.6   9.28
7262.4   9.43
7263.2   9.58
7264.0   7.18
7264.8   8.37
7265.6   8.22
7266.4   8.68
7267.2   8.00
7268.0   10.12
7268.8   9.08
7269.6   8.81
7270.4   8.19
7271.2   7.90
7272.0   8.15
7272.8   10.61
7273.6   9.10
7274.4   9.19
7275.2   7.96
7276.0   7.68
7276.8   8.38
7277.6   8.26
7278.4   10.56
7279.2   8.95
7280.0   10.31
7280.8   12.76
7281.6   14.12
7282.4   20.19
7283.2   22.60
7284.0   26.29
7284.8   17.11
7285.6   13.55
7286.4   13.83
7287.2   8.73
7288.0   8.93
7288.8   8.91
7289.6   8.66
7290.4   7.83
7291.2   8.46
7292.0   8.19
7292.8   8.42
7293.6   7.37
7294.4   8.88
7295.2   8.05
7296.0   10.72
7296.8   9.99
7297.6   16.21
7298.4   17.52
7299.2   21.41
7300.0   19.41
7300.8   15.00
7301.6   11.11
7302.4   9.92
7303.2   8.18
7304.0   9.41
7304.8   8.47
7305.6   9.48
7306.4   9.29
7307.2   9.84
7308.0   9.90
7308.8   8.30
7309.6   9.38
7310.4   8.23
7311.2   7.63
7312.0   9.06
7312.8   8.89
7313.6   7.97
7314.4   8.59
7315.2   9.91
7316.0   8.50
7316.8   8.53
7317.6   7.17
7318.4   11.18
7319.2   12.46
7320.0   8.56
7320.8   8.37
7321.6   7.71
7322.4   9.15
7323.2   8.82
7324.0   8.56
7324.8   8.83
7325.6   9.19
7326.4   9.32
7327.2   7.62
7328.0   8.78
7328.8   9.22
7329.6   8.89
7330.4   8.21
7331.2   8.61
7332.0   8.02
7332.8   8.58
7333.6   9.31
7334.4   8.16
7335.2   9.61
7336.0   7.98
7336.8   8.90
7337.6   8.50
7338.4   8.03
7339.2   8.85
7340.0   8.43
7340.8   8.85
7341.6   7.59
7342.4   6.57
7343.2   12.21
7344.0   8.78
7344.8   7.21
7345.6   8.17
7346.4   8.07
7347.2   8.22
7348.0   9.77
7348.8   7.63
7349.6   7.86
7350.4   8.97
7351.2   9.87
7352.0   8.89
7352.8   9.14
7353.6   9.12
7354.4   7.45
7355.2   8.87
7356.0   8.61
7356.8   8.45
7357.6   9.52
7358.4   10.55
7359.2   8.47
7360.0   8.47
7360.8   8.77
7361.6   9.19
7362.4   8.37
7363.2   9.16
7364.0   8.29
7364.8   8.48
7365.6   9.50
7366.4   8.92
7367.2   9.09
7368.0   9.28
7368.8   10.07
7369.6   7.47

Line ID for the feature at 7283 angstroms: [S II]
